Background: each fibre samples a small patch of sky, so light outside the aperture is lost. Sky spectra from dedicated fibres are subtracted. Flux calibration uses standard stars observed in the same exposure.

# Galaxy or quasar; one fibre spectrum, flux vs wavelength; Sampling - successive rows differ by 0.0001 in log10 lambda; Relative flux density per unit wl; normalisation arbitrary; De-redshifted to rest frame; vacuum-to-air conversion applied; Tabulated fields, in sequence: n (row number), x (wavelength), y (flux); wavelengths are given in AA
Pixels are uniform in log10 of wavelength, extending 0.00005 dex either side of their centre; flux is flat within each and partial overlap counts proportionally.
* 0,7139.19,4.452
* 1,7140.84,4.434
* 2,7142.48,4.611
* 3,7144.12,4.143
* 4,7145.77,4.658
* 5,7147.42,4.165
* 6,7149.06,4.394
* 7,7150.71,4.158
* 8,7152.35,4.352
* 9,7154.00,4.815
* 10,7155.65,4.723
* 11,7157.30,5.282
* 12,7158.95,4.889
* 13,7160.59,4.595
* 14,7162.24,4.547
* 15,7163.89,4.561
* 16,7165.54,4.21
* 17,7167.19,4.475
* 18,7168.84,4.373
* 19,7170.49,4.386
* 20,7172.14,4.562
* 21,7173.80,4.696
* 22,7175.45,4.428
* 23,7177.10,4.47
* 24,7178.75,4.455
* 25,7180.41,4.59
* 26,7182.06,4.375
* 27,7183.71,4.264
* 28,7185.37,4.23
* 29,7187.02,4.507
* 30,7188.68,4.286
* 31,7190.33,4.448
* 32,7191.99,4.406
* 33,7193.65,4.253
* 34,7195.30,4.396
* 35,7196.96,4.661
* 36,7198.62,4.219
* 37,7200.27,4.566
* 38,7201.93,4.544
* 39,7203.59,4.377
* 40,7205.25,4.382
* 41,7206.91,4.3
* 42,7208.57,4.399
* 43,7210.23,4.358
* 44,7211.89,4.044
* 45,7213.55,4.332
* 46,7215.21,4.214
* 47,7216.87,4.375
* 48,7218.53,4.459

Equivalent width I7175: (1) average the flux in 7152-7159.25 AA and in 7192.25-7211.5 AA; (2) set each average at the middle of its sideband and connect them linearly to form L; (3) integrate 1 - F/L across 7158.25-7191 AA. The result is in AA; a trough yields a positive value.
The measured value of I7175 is 1.3 AA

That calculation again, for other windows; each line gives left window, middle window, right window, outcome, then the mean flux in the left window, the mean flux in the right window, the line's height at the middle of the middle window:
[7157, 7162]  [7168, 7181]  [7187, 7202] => 0.5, 4.85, 4.42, 4.66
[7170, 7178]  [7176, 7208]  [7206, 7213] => -0.1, 4.51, 4.28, 4.39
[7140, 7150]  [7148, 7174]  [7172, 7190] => -0.8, 4.4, 4.44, 4.41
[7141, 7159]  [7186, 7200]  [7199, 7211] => 0.1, 4.54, 4.41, 4.44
